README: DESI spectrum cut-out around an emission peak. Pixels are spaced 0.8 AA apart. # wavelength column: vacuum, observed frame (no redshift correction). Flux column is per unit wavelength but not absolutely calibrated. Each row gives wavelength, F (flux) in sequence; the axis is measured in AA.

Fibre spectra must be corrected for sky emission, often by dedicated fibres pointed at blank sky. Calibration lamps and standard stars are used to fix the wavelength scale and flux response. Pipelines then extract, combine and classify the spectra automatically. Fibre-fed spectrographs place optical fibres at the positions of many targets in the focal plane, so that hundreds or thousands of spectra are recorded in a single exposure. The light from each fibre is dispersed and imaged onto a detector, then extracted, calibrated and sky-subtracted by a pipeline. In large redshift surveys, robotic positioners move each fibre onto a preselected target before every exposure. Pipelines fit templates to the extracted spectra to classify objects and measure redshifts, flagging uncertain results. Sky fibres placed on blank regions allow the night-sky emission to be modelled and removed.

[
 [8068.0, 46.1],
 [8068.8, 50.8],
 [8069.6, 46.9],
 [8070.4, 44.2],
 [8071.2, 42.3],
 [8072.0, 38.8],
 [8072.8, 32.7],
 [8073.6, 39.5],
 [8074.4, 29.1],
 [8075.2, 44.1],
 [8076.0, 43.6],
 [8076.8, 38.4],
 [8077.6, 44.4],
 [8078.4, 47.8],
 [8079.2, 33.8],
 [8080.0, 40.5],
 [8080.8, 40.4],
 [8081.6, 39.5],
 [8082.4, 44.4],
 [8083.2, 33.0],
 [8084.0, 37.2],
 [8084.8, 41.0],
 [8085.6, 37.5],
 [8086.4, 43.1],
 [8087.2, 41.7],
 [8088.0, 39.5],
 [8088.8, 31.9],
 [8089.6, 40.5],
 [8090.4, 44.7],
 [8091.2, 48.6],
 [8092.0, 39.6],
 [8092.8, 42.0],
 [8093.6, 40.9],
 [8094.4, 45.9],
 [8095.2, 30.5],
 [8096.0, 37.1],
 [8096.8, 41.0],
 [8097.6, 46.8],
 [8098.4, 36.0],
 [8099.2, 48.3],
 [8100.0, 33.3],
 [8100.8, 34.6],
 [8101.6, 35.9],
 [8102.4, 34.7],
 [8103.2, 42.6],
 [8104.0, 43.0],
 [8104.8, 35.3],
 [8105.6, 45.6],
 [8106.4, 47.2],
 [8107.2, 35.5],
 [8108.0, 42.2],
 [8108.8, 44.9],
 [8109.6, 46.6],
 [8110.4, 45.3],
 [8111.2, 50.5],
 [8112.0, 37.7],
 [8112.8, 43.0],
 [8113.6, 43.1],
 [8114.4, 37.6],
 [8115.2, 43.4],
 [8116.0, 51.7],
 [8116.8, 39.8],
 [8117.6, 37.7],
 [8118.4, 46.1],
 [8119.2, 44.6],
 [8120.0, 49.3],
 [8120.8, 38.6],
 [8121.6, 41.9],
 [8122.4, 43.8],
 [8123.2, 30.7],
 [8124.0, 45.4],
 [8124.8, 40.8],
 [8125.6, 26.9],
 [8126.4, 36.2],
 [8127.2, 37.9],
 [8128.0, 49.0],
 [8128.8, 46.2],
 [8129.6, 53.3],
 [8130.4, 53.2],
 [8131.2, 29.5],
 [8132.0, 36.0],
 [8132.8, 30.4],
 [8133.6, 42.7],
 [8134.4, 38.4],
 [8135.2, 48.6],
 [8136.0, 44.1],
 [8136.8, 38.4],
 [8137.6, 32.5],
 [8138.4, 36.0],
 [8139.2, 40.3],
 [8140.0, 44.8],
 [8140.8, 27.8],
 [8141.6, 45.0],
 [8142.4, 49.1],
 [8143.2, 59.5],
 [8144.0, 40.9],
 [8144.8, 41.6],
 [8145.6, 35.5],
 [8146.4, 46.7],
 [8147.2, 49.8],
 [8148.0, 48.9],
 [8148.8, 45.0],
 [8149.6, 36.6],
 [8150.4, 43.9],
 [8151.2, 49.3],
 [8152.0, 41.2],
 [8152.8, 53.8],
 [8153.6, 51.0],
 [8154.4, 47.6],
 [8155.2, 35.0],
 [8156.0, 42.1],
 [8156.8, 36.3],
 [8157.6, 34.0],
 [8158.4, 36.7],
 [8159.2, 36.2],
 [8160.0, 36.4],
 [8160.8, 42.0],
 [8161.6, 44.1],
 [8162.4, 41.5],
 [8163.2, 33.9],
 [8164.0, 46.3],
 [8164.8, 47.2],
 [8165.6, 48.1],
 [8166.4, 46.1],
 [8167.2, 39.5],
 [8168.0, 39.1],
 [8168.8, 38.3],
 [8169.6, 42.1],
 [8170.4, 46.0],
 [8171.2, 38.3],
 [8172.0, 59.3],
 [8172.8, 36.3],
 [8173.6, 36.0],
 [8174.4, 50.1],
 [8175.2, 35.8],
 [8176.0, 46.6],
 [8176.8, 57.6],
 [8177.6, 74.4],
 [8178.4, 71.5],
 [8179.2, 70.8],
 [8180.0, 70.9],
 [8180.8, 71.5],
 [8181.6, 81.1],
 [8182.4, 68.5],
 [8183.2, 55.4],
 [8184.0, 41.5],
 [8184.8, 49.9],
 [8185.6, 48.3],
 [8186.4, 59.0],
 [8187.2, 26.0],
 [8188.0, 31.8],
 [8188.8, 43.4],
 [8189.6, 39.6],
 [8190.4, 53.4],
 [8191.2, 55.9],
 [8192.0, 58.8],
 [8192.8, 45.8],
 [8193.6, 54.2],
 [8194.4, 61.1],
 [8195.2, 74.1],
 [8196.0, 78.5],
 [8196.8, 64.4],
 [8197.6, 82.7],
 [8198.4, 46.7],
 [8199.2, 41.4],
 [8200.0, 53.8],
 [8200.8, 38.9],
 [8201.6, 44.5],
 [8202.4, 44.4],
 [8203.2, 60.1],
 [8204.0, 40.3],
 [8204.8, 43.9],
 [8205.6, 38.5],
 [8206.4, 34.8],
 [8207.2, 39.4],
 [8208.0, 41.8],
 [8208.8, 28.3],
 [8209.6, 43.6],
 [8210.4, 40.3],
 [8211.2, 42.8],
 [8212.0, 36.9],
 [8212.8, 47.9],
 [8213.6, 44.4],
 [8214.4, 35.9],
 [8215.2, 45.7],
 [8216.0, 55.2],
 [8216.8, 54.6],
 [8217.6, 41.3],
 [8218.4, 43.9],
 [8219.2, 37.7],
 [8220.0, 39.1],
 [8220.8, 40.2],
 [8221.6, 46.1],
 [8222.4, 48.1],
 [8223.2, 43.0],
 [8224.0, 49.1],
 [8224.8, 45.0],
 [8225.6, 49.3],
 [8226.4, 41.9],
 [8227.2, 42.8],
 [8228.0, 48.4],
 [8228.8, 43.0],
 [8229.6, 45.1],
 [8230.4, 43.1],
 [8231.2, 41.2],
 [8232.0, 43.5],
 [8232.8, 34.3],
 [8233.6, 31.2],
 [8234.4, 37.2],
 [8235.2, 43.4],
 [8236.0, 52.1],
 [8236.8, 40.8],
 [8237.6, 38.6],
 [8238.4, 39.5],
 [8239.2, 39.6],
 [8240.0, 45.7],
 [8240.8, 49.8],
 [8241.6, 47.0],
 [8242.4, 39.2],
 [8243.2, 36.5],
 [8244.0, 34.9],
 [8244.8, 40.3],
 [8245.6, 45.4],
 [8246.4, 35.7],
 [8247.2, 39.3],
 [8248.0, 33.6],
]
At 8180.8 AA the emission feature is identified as [S II] 6716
